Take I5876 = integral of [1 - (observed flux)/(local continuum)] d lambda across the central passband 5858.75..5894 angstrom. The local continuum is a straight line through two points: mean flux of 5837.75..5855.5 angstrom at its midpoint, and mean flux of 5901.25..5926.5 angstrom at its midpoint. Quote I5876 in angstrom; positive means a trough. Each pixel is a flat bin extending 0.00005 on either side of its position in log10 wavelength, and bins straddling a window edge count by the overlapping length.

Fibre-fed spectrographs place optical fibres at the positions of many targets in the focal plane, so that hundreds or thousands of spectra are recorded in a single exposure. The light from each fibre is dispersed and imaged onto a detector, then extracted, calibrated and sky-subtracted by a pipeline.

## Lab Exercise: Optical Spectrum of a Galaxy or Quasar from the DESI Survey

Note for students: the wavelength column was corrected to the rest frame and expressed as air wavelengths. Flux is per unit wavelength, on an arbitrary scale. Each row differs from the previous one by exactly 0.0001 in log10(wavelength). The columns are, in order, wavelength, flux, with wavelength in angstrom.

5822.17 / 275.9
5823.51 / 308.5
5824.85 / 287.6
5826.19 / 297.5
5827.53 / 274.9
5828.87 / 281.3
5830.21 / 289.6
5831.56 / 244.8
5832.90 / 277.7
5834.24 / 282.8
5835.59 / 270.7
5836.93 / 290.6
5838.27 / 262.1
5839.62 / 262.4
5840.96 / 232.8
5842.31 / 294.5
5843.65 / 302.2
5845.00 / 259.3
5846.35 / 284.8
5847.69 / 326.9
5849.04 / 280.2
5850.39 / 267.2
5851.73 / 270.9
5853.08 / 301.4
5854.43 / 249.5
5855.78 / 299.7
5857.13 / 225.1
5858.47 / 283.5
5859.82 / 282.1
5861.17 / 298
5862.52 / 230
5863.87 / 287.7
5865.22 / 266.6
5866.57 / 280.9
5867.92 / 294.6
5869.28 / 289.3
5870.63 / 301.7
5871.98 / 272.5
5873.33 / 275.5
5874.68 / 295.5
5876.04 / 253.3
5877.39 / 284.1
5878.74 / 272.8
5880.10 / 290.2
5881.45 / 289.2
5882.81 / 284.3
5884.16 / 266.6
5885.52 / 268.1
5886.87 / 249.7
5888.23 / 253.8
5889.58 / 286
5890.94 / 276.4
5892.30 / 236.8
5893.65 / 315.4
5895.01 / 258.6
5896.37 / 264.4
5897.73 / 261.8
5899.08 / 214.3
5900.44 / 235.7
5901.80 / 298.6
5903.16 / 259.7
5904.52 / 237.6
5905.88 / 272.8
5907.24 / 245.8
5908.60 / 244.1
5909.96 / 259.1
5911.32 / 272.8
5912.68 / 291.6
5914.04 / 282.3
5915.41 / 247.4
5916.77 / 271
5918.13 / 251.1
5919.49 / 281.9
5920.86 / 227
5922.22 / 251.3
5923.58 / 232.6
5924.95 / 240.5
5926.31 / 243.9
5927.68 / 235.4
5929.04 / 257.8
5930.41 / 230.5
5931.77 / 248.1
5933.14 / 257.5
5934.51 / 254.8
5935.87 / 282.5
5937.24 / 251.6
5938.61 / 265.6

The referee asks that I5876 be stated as -1.03 angstrom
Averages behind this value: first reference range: 277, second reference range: 259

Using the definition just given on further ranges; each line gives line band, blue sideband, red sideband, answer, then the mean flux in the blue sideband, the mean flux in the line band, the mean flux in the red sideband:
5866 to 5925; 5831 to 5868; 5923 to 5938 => -1.53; 275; 267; 249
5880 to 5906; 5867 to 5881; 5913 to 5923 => 0.74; 283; 265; 260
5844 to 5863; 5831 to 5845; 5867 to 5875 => 0.18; 272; 277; 288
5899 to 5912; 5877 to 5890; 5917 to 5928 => 0.14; 274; 256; 247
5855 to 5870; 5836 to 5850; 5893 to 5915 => -0.11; 279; 276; 263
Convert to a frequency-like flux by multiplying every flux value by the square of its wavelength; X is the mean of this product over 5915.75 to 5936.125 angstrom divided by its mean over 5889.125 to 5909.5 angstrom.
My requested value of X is 0.97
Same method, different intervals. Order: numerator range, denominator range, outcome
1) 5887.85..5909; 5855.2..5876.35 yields 0.95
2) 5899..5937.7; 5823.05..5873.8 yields 0.94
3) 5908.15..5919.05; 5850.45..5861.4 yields 0.99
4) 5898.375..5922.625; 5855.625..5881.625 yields 0.94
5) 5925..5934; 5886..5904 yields 0.95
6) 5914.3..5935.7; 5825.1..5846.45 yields 0.94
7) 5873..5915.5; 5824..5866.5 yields 0.98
